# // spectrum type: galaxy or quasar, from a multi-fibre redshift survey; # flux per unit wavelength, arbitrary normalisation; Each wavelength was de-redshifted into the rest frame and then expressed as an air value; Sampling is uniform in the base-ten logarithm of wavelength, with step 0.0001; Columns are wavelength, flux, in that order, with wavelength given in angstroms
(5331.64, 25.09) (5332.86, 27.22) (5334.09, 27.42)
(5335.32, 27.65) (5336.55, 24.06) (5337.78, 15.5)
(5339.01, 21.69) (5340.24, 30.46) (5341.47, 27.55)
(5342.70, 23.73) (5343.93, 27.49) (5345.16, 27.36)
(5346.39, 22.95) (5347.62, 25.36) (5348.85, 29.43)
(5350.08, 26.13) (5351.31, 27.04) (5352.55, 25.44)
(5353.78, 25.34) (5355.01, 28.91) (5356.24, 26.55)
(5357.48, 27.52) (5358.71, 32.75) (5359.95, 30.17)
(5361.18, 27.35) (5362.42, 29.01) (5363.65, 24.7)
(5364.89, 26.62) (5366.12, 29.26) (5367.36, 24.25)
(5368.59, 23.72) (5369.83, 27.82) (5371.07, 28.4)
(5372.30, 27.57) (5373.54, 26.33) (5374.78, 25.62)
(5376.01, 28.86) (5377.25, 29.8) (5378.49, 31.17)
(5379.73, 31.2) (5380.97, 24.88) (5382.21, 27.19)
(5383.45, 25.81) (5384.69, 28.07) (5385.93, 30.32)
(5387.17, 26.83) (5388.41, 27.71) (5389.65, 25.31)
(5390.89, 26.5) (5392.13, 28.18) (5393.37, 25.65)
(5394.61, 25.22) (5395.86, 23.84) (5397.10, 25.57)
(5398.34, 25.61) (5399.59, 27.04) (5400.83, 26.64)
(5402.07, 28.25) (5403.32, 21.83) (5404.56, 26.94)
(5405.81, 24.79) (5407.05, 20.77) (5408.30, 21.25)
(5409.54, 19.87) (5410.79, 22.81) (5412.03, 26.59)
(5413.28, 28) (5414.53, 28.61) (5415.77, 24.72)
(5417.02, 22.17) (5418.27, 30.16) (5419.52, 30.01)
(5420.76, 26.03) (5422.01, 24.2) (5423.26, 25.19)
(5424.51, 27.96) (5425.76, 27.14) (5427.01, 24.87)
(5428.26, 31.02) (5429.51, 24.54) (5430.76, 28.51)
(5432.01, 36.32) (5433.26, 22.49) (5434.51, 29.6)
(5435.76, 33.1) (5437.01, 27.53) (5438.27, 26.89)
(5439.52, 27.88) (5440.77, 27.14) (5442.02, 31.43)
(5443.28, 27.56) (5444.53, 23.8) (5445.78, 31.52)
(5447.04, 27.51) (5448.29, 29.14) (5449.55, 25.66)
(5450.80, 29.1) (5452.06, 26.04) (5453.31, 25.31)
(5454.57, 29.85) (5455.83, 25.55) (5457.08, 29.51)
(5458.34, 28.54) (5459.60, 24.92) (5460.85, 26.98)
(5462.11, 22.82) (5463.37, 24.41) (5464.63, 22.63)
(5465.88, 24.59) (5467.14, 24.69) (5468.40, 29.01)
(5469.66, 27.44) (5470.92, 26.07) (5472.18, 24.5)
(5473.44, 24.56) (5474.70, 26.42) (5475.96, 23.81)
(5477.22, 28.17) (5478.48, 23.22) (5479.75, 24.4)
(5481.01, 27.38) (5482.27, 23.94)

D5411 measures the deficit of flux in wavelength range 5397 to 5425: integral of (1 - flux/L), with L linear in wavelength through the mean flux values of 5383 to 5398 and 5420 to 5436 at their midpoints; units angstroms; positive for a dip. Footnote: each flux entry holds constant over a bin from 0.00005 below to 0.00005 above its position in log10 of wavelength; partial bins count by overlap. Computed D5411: 1.8 angstroms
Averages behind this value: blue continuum 26.6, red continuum 27.7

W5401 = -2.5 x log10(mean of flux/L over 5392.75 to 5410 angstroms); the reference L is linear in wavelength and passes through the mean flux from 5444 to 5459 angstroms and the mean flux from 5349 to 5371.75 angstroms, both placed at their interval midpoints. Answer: 0.121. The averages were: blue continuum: 27.3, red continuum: 27.6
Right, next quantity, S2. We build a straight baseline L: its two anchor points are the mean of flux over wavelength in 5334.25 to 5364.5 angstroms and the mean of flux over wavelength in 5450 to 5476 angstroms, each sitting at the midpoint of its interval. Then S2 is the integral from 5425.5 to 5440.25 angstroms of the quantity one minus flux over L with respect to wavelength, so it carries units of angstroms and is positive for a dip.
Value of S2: -1.2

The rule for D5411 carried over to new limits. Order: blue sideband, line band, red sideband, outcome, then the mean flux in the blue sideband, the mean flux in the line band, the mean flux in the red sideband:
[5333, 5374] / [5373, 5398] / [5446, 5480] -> -0.7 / 26.5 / 27.2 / 26.2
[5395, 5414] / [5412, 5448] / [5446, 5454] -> -2.1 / 24.7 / 27.7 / 27.4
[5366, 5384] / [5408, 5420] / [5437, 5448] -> 1.0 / 27.4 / 25.5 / 28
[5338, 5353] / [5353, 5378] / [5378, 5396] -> -0.9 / 25.9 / 27.5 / 27.2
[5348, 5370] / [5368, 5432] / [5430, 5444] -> 3.7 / 27.3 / 26.5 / 28.9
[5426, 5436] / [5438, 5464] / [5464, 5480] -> -0.2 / 28.6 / 27.2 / 25.4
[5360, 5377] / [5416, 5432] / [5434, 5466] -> 0.1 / 27.1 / 27.1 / 27.3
